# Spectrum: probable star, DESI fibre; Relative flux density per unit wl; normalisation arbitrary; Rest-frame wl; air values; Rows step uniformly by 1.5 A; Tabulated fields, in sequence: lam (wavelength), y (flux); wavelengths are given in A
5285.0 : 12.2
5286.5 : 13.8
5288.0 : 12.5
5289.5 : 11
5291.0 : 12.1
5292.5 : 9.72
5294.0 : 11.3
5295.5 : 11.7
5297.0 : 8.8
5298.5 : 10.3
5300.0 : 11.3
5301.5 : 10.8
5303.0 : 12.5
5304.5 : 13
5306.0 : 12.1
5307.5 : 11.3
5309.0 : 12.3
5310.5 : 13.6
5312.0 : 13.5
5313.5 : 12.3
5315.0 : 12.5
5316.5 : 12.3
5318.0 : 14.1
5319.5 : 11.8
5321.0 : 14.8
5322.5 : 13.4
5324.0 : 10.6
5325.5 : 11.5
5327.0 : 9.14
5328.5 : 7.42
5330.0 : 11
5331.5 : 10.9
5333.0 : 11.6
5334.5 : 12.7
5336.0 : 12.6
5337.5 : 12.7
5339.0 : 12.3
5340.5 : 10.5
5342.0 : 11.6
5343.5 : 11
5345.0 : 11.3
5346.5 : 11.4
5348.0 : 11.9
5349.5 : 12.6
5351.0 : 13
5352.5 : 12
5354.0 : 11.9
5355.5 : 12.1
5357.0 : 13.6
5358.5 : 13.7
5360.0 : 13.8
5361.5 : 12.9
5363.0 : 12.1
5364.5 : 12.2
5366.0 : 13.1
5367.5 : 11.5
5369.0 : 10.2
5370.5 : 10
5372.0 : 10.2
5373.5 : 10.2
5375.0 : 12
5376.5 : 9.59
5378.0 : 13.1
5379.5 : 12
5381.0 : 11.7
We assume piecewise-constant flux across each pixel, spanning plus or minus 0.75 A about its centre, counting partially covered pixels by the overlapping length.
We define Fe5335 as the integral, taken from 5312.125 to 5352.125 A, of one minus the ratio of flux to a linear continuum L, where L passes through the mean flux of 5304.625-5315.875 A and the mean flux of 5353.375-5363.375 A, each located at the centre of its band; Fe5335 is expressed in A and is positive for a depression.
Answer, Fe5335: 2.7 A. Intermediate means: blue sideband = 12.5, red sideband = 12.9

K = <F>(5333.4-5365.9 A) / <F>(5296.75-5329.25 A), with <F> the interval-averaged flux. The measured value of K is 1.04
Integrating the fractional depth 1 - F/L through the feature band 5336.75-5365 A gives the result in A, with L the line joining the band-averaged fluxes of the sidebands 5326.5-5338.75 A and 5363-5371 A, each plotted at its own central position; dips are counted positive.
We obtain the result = -2.3 A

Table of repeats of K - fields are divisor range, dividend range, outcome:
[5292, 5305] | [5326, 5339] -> 1.01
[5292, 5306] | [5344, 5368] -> 1.12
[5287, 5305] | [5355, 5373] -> 1.07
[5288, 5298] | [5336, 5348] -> 1.07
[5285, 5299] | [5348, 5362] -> 1.13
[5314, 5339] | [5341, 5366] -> 1.04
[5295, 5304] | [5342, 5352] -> 1.08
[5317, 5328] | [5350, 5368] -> 1.05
